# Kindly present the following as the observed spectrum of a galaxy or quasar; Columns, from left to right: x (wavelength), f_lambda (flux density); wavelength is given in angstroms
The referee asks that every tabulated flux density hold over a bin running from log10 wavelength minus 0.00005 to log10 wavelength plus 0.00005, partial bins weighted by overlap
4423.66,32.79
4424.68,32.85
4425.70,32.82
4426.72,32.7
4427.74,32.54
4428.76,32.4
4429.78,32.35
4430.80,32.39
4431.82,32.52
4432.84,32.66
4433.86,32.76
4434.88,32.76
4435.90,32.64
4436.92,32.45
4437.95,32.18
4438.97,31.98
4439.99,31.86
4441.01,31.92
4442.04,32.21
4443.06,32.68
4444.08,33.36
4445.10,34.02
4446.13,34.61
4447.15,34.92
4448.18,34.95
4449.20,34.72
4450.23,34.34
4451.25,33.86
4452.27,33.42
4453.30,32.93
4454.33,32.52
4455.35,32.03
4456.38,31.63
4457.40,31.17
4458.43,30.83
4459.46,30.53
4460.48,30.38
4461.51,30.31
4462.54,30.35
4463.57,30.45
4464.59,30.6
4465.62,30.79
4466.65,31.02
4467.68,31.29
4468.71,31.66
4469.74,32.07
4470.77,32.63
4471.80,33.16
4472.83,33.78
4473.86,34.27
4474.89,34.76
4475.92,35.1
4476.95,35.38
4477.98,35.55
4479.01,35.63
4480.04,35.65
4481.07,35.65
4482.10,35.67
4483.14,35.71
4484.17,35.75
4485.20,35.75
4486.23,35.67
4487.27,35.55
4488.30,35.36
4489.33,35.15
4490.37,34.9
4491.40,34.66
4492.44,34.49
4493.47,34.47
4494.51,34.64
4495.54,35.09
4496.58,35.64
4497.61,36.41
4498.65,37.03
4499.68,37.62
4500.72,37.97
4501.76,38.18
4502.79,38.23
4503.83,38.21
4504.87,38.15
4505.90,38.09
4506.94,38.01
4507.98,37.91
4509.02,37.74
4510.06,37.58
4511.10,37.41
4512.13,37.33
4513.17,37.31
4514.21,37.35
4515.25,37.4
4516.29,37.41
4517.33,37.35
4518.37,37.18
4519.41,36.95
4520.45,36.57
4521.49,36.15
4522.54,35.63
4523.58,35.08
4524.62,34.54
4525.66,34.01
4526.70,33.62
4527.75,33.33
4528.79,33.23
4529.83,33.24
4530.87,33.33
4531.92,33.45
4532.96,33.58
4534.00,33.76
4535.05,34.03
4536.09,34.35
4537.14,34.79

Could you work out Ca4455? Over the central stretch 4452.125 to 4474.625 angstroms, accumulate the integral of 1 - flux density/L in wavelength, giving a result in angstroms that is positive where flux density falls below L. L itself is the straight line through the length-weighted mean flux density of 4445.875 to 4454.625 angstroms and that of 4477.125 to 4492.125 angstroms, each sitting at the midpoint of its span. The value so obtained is 1.9 angstroms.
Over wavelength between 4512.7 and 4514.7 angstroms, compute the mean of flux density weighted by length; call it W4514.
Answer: 37.3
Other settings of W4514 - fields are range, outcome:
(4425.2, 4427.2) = 32.7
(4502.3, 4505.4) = 38.2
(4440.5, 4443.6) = 32.3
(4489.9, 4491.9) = 34.8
